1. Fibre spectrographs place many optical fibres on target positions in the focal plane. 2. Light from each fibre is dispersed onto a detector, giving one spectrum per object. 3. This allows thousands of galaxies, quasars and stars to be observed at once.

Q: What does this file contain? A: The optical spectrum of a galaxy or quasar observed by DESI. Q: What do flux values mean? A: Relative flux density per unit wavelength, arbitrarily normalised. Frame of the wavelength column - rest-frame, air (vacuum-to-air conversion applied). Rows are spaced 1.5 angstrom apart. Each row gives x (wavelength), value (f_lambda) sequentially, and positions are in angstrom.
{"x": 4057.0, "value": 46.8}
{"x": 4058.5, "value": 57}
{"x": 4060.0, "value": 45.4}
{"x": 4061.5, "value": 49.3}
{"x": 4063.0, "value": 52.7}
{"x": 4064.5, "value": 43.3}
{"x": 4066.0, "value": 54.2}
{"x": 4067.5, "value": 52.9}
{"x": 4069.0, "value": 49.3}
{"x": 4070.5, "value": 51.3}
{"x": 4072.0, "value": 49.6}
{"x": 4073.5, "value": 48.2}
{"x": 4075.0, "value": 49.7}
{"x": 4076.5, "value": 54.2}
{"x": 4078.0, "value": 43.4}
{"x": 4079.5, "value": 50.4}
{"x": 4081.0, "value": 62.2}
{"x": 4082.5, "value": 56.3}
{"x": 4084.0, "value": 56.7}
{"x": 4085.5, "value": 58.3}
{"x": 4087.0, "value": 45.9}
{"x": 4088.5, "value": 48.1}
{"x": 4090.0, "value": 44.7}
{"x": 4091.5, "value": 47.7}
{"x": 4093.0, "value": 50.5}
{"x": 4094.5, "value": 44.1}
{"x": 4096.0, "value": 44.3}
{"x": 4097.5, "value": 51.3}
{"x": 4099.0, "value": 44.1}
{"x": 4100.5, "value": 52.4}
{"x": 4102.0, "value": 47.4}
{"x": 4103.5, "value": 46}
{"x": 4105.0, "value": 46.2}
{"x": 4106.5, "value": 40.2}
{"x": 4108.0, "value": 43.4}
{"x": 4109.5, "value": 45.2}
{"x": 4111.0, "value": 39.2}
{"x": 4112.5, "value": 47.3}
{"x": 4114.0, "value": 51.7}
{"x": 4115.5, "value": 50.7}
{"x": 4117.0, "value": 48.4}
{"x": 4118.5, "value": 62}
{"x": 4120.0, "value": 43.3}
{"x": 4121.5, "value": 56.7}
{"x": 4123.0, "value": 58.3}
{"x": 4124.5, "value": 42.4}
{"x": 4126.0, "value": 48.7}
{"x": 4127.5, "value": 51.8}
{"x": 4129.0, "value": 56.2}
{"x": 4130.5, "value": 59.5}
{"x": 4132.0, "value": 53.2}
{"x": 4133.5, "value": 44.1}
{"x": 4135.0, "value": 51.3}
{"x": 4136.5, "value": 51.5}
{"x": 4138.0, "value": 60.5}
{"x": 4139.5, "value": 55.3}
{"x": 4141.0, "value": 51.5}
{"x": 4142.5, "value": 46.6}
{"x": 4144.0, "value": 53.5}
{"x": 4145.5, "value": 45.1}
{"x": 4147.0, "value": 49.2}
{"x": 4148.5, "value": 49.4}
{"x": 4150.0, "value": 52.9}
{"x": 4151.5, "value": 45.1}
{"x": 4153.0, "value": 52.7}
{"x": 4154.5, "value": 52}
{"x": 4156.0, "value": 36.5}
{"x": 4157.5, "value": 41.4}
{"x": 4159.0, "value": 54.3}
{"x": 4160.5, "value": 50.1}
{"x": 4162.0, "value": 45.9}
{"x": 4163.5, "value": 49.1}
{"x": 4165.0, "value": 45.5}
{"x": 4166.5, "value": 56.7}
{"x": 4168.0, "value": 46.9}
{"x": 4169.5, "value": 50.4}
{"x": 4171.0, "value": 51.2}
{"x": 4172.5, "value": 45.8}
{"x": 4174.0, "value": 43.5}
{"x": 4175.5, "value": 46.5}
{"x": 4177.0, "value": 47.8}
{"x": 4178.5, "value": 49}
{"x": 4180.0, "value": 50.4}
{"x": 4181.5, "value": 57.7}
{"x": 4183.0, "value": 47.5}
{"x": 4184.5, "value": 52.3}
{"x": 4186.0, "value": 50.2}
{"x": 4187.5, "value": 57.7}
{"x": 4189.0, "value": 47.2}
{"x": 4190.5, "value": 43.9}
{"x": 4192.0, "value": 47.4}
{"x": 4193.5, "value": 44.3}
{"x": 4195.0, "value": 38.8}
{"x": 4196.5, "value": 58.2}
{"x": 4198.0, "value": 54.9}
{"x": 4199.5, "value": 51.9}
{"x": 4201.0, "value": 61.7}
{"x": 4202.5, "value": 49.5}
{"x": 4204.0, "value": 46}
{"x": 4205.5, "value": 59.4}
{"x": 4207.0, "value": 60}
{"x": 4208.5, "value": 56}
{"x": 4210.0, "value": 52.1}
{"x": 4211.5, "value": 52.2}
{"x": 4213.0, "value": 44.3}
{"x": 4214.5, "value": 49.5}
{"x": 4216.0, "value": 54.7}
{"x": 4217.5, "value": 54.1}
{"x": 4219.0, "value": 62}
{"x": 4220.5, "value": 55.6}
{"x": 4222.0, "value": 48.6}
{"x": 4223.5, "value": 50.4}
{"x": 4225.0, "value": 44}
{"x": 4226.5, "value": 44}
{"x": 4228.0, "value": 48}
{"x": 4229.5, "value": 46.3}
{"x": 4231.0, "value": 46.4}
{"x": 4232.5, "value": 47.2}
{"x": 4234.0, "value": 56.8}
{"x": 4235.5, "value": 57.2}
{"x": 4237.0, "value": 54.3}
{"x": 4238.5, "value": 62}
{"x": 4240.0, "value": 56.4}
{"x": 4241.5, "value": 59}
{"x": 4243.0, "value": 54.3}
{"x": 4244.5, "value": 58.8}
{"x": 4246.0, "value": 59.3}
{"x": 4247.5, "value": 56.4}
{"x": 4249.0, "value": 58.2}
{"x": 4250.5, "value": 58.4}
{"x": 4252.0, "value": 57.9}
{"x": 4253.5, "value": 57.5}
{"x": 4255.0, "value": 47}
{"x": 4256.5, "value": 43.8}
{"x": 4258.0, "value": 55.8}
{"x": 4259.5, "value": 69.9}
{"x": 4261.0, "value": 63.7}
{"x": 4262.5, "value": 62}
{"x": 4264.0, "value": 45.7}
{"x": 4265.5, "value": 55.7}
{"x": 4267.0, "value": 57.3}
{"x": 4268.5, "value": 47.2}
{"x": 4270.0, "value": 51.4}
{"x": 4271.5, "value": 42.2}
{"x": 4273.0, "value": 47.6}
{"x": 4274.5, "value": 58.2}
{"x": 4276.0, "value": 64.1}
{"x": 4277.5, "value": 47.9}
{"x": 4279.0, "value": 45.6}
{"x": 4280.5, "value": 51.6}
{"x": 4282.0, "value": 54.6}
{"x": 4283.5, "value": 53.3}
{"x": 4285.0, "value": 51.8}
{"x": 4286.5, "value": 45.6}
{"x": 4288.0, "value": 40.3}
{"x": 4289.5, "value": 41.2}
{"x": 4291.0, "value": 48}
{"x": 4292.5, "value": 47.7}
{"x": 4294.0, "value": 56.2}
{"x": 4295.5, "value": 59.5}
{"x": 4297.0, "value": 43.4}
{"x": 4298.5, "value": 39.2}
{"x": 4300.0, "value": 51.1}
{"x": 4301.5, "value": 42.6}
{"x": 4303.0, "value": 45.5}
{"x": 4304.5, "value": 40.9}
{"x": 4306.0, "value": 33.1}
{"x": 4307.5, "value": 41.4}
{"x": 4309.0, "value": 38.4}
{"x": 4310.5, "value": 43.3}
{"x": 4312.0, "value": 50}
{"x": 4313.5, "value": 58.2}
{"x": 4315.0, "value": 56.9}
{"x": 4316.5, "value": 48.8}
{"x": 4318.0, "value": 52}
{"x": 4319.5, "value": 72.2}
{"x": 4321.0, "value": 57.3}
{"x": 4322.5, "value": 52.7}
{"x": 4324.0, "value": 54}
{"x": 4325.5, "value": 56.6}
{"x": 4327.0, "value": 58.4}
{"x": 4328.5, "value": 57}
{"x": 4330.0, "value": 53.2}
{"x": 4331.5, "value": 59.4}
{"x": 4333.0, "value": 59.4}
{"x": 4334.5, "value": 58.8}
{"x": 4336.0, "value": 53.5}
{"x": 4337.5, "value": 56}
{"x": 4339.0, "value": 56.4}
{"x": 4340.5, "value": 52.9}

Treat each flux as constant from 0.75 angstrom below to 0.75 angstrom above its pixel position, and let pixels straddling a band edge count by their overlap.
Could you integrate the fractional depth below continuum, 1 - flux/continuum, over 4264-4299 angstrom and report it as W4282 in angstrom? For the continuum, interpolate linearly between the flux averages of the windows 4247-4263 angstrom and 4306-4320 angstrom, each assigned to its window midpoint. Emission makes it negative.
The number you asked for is 2.6 angstrom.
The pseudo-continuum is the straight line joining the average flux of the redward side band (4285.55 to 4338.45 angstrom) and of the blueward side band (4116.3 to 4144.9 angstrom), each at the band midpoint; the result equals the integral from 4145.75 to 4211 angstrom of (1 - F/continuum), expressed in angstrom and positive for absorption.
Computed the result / 2.4 angstrom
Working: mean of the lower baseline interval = 52.3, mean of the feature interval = 49.9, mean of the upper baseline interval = 50.6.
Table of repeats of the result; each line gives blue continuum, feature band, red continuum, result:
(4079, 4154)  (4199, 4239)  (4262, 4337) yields -1.4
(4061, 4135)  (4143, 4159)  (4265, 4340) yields 0.7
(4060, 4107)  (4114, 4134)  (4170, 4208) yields -0.9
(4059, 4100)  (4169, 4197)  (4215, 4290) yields 1.6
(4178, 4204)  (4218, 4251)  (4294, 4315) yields -3.4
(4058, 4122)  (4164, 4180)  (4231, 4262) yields 1.4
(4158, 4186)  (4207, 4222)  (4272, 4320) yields -1.3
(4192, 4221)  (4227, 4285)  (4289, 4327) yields -3.4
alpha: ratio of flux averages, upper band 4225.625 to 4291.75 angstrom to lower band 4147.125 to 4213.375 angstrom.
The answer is 1.06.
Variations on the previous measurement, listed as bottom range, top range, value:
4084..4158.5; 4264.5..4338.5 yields 1.04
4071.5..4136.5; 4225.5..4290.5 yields 1.07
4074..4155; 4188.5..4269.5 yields 1.06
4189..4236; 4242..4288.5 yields 1.05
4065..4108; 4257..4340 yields 1.05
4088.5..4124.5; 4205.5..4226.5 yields 1.10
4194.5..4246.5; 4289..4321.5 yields 0.91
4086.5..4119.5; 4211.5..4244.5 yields 1.11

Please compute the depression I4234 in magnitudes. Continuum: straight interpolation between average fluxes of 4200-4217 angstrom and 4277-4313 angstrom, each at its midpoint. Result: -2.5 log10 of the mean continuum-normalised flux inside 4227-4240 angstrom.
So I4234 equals -0.02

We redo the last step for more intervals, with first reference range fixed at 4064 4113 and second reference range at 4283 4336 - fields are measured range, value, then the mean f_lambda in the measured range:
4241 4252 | -0.156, 57.8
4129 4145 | -0.077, 52.7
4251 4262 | -0.134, 56.7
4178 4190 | -0.040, 51.4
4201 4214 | -0.068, 52.9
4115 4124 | -0.085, 53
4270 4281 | -0.017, 51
